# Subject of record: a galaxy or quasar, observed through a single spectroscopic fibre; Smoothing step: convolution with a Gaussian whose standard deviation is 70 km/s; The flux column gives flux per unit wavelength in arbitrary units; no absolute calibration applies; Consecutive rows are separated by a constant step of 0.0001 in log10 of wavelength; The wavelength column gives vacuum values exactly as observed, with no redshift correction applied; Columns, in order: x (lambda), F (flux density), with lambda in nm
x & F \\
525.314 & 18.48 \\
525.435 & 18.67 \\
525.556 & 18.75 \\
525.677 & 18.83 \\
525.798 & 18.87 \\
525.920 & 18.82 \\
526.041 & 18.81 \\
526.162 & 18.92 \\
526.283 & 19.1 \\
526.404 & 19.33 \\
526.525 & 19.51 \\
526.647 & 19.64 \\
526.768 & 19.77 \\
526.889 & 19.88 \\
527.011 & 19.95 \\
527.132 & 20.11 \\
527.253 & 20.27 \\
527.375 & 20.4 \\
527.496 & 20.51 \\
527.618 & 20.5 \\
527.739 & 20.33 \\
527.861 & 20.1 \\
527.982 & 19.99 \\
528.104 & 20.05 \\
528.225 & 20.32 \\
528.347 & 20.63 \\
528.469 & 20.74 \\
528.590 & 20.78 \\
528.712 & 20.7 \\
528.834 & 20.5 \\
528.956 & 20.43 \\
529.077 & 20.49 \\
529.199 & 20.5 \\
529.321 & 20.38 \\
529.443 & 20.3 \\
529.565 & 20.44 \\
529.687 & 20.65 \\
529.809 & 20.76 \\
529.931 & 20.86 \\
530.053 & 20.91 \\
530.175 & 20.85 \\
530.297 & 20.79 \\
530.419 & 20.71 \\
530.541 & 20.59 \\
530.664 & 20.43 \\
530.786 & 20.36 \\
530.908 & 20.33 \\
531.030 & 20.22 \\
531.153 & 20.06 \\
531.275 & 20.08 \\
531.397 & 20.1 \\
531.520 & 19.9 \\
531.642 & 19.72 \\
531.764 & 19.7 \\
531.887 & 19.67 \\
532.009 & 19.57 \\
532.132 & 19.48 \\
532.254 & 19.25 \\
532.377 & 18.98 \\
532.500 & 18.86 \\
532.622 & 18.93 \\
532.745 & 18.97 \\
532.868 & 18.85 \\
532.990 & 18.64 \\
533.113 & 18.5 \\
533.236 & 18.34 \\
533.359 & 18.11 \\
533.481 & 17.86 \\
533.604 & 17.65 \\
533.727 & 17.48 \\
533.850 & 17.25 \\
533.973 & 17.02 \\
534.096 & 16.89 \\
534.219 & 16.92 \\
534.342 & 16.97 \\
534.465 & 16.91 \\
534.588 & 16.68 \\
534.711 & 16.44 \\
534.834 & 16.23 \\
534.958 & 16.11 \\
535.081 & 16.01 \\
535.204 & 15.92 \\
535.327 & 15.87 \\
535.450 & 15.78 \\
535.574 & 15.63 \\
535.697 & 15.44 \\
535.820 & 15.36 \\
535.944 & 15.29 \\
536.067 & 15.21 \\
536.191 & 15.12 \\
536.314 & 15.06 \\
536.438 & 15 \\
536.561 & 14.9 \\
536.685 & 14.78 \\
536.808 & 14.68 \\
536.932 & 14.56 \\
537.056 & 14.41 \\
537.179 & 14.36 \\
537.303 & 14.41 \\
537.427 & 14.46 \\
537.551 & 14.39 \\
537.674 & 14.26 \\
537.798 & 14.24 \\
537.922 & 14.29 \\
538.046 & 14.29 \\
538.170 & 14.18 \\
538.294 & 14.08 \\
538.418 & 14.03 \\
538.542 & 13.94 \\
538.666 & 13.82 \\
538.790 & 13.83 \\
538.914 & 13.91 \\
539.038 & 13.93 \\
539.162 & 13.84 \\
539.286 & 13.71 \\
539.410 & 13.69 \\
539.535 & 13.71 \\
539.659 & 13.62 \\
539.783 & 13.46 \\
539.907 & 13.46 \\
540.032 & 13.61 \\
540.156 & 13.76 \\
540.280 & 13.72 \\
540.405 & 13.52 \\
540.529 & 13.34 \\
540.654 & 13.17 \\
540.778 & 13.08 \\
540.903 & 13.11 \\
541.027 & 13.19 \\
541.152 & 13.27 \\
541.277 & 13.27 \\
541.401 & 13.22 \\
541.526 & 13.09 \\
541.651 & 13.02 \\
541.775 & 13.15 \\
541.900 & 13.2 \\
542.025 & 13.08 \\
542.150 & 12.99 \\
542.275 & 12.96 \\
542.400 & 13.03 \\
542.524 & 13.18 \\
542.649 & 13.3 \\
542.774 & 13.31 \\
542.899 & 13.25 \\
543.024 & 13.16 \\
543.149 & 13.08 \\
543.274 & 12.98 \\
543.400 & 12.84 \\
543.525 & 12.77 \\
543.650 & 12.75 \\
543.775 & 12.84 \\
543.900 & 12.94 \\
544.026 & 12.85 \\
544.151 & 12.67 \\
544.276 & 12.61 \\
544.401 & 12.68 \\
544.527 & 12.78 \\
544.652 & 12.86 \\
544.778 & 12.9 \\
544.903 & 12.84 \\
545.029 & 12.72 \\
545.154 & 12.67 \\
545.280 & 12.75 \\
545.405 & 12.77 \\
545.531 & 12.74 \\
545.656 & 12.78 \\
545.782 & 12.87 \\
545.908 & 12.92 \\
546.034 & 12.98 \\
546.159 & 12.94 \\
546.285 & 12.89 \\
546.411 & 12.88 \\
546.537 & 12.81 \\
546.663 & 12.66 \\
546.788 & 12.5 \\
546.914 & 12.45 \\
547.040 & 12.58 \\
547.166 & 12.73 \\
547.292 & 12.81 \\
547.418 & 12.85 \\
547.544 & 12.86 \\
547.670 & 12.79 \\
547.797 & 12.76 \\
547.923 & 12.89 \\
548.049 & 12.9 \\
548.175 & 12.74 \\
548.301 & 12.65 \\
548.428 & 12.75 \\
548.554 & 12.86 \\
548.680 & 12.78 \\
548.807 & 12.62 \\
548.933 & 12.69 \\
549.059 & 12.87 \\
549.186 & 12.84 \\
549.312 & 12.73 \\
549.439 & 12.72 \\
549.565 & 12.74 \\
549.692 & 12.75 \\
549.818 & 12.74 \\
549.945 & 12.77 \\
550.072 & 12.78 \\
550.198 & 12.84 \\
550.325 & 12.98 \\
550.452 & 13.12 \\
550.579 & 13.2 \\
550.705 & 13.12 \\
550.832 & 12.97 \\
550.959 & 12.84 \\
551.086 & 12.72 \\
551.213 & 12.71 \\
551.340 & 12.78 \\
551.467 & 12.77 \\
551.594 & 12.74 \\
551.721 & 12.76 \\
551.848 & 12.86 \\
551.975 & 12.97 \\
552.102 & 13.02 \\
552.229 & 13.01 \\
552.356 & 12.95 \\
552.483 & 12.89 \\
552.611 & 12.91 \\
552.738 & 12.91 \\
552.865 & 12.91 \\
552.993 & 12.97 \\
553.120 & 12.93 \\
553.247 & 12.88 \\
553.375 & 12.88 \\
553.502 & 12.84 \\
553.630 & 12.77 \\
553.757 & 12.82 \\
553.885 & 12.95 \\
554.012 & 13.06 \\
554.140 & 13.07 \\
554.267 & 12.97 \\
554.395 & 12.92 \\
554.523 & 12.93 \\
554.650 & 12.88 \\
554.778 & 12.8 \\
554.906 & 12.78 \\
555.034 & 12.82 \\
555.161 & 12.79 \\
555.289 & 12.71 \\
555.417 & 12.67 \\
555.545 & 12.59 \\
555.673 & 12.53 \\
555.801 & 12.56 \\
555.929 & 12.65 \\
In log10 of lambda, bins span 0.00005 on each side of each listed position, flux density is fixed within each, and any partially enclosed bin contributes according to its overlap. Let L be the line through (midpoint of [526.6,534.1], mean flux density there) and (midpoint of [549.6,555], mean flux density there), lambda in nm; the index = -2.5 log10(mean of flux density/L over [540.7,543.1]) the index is 0.22 mag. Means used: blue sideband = 19.8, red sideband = 12.9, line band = 13.2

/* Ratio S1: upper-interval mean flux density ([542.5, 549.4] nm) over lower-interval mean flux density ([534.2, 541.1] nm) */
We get 0.9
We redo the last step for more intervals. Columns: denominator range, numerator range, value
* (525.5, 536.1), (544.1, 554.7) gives 0.68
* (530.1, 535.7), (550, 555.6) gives 0.70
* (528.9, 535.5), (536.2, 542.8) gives 0.73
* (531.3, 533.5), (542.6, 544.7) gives 0.68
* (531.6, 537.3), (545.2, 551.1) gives 0.76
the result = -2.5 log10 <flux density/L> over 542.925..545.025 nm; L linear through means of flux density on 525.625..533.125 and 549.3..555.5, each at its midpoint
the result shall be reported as 0.20 mag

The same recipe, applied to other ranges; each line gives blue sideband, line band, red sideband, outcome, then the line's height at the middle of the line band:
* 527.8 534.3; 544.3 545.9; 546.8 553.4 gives 0.15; 14.6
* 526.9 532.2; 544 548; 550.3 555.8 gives 0.18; 15.1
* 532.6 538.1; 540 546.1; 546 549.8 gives 0.08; 14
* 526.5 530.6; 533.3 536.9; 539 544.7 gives 0.05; 16.9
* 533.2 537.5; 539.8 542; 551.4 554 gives 0.13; 15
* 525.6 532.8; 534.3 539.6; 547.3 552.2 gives 0.17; 17.3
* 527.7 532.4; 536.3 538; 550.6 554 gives 0.23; 17.9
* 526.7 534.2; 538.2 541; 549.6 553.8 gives 0.22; 16.8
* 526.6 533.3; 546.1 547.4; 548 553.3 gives 0.12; 14.2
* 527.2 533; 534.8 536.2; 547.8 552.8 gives 0.16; 18.2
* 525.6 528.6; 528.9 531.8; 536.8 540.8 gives -0.13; 18.2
